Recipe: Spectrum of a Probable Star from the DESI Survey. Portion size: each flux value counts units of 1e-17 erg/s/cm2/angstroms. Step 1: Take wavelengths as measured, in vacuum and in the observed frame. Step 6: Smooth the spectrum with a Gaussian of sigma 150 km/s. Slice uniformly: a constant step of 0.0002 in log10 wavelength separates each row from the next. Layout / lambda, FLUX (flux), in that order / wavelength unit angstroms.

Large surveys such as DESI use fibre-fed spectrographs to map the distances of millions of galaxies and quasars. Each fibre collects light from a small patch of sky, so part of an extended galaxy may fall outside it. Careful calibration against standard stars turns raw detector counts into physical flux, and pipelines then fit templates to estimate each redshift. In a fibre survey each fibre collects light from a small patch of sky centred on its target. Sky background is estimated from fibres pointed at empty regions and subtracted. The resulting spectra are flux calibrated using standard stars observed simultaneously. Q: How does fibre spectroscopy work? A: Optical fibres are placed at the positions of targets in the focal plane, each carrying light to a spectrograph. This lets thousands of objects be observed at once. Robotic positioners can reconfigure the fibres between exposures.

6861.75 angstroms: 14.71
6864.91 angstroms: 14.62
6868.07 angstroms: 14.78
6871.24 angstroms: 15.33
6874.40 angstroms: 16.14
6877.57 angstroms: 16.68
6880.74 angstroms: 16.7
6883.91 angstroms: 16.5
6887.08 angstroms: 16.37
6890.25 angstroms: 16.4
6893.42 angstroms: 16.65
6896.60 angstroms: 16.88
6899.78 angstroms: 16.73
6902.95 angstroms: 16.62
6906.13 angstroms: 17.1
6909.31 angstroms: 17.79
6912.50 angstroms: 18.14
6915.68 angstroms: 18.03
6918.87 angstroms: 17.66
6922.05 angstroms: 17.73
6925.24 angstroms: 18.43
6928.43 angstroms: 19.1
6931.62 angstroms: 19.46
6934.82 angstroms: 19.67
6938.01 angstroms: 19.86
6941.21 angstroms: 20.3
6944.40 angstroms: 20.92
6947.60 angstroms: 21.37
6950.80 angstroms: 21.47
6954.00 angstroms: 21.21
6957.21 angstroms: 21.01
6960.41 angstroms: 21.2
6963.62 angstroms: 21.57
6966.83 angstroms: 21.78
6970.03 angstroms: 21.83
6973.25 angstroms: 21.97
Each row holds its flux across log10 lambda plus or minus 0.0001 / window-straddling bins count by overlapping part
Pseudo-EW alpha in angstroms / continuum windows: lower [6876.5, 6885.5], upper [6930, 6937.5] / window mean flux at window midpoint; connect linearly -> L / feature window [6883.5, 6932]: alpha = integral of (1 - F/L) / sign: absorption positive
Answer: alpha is 1.83 angstroms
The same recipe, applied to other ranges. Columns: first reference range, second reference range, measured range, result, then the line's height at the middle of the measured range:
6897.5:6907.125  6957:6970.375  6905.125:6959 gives -0.9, 19.1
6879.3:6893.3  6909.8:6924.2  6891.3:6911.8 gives 0.2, 17.2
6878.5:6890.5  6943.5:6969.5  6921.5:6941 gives 0.5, 19.7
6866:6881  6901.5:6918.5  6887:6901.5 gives 0.1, 16.8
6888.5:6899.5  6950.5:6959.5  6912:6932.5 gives 0.5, 18.8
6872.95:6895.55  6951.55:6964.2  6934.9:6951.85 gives -0.3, 20.3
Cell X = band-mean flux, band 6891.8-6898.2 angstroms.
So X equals 16.8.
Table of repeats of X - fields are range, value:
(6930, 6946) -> 20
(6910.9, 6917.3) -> 18.1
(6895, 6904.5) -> 16.7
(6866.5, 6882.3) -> 15.9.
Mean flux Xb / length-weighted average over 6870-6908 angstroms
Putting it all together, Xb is 16.5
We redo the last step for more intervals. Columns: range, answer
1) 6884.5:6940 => 17.8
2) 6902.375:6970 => 19.6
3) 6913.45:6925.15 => 17.9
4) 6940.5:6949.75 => 21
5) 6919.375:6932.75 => 18.6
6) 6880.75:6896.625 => 16.5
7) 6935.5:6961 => 20.9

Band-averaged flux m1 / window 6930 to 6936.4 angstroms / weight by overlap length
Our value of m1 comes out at 19.5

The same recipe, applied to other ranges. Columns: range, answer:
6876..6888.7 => 16.6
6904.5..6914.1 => 17.7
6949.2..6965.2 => 21.3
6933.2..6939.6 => 19.8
